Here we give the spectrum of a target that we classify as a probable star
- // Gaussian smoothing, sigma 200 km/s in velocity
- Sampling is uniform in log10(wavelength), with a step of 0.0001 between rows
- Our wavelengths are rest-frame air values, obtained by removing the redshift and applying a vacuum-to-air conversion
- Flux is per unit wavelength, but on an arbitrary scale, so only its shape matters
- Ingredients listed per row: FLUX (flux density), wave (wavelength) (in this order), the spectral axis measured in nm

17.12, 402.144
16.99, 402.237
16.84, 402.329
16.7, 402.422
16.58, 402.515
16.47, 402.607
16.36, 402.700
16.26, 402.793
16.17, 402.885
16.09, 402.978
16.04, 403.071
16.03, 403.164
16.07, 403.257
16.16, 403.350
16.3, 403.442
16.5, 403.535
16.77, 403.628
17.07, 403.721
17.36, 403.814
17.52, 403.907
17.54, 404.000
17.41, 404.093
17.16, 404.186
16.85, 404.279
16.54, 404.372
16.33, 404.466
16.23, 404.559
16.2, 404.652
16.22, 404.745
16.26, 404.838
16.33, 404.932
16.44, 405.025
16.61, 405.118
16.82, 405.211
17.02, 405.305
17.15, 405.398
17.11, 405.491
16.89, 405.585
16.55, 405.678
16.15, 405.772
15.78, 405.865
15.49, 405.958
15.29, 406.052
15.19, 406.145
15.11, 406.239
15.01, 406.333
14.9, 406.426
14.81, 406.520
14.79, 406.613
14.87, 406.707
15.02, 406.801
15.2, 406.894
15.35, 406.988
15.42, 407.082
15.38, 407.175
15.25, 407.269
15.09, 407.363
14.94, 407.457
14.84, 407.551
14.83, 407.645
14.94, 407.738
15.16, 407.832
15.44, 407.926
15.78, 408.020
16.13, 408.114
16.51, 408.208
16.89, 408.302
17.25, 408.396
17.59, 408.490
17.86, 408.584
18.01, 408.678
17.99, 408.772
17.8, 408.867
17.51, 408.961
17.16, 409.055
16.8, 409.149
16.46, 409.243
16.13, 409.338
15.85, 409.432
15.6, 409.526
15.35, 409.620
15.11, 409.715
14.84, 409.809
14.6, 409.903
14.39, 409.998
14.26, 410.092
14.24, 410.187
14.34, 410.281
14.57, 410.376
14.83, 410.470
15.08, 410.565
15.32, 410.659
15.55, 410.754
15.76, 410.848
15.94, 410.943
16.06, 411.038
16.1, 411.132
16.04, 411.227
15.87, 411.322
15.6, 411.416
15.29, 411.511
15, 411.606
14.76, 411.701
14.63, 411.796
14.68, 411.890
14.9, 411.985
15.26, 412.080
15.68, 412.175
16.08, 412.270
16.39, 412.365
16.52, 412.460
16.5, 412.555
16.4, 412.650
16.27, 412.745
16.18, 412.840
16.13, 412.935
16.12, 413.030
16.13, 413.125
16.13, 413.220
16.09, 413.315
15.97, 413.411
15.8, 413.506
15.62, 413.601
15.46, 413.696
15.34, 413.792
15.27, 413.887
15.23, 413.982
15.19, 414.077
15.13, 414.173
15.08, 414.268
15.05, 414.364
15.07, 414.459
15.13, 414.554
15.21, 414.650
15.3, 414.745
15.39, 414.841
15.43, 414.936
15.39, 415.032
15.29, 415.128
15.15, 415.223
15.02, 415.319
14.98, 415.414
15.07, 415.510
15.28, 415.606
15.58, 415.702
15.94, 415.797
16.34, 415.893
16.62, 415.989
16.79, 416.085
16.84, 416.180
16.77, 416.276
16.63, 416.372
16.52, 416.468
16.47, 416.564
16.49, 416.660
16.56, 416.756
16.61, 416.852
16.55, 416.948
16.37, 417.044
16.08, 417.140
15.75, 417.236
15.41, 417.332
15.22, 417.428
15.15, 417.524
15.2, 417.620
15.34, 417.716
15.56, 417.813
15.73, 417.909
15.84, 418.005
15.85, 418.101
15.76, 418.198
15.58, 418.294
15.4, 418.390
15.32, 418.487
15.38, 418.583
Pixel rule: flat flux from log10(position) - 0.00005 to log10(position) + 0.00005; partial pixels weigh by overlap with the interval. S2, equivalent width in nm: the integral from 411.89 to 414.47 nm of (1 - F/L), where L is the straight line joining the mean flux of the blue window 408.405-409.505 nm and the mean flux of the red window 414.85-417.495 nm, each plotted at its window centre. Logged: 0.11 nm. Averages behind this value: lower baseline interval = 17.2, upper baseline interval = 16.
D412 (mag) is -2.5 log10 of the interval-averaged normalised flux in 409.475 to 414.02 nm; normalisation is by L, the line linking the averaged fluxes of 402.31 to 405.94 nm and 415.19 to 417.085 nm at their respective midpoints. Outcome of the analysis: 0.06 mag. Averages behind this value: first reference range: 16.6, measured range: 15.5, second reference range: 16.1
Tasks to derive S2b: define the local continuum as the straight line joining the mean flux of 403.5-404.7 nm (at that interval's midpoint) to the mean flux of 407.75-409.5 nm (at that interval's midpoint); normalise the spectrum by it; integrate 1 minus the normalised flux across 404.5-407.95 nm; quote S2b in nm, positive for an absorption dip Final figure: 0.233 nm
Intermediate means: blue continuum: 16.9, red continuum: 16.7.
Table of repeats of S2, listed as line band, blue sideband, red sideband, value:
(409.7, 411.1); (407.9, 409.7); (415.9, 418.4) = 0.13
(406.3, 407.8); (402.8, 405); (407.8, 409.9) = 0.13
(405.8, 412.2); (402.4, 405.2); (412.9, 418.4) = 0.24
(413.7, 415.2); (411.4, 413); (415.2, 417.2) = 0.07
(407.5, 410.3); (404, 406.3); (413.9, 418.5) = 0.03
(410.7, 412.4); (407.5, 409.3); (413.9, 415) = 0.04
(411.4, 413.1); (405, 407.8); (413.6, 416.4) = -0.01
